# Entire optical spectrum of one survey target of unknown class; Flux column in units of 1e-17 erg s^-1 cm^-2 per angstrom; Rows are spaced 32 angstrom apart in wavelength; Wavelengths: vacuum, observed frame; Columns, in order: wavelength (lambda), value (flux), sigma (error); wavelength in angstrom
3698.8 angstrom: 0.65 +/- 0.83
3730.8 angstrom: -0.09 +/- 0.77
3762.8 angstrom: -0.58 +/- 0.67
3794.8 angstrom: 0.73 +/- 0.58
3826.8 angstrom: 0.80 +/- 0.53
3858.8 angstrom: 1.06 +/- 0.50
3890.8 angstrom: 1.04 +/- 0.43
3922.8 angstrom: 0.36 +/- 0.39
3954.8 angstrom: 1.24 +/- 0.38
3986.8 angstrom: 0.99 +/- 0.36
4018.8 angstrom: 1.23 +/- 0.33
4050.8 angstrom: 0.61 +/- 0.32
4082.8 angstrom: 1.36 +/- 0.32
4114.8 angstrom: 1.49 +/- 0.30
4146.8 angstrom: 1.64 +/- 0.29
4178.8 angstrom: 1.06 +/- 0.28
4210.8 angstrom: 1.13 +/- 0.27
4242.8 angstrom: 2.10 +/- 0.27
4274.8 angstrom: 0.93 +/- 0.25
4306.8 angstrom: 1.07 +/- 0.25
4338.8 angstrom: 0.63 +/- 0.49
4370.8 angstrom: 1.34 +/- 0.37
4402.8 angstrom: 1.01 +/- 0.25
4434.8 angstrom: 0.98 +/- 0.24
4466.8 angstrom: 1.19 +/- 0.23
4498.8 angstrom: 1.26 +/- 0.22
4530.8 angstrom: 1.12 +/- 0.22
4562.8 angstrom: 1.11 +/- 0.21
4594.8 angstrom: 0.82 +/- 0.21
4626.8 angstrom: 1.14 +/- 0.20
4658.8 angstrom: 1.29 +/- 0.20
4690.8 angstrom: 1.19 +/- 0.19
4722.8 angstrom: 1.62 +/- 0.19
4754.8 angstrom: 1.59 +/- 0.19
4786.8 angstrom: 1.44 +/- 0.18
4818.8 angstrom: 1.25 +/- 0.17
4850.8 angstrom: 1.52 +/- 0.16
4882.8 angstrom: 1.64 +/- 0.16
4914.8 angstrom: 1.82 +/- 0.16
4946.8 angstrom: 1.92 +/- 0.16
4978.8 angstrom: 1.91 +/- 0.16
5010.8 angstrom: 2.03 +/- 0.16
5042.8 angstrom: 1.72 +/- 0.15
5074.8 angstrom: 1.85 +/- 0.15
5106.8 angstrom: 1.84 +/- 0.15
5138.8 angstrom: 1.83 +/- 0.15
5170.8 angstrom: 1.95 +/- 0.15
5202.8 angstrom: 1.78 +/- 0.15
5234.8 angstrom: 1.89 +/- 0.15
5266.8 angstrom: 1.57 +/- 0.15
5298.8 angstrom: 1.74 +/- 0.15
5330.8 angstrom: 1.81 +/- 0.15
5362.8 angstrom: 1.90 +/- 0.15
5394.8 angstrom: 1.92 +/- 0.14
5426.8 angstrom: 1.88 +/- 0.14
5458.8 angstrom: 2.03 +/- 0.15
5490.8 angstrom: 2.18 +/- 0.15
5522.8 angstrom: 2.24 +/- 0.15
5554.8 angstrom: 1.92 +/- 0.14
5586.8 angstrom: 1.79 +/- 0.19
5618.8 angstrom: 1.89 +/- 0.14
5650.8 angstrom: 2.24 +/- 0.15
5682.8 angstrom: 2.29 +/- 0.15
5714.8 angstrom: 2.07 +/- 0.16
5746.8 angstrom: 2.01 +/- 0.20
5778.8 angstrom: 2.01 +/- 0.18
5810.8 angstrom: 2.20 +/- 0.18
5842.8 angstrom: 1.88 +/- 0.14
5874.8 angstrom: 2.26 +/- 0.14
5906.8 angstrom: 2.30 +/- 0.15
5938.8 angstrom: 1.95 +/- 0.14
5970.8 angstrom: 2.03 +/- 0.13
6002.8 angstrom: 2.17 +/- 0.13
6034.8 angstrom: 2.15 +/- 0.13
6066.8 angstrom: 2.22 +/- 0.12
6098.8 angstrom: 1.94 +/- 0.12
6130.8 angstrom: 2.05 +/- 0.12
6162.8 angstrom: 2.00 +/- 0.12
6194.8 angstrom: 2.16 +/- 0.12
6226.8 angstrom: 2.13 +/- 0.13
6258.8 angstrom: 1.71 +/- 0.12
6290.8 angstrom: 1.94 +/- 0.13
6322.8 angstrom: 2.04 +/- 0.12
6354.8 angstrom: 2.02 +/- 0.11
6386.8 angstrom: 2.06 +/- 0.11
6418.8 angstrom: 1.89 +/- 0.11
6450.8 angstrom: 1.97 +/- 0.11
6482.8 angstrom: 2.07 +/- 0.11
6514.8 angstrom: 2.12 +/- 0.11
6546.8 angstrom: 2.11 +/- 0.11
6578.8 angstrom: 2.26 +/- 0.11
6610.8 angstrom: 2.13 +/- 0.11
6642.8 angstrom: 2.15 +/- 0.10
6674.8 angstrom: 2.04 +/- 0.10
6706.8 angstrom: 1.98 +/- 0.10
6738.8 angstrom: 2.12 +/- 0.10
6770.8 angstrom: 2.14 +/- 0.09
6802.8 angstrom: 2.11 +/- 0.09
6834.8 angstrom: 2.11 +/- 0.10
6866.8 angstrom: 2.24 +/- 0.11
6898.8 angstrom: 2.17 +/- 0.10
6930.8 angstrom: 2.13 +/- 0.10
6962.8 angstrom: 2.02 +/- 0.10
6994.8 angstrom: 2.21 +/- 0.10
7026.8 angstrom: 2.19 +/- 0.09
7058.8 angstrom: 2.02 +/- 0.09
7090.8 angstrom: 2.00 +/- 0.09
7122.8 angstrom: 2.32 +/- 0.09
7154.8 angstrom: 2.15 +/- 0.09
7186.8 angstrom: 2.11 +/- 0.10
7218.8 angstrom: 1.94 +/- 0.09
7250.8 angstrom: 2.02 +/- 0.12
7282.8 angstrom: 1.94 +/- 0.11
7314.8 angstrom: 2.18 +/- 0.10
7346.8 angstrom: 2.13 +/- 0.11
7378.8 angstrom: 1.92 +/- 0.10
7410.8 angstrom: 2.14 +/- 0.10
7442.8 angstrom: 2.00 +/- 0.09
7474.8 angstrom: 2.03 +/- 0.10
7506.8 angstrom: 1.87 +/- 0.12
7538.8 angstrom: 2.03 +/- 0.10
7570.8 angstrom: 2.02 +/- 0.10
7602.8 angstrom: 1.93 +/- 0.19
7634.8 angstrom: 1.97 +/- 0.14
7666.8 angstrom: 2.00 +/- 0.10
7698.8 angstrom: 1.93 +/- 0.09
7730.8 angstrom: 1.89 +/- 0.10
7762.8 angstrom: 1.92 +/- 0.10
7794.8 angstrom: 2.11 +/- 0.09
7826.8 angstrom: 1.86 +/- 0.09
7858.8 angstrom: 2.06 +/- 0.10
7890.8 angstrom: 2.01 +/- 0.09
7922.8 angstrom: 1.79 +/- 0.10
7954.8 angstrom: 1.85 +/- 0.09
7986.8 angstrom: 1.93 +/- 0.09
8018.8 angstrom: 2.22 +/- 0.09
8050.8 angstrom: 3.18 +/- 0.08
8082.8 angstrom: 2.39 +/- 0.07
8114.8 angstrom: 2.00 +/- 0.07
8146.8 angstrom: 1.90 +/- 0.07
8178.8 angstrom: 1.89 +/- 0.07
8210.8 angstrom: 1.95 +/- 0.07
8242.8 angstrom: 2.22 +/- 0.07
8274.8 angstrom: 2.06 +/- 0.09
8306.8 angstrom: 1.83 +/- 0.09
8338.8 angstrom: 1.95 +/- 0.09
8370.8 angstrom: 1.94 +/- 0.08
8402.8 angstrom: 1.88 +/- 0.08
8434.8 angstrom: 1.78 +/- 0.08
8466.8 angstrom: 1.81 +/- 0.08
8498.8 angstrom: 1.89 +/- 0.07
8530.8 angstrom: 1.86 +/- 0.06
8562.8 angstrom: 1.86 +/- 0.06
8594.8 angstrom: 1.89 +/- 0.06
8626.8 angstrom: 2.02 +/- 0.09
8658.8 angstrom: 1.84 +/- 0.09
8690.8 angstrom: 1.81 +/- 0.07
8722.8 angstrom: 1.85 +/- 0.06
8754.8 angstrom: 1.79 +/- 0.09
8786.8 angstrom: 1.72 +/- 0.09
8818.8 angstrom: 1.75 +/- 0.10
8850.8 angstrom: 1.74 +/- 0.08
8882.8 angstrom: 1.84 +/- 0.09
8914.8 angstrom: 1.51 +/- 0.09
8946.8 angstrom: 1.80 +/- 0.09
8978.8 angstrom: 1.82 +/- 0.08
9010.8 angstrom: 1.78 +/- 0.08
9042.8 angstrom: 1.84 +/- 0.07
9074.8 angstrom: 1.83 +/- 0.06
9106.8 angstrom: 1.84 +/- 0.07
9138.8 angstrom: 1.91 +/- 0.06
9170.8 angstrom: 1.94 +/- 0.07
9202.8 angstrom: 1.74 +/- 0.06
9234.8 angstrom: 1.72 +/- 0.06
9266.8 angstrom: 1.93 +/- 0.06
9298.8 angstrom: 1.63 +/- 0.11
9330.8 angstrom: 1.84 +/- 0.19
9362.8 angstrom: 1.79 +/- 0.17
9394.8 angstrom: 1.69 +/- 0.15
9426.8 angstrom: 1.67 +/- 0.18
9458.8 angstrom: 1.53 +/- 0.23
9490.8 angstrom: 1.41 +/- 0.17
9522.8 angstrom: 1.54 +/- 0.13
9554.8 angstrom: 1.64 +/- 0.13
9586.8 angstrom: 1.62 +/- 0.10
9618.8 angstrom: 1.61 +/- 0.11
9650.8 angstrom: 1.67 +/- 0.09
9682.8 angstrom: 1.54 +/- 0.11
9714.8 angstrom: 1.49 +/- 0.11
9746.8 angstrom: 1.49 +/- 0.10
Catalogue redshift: 0.23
